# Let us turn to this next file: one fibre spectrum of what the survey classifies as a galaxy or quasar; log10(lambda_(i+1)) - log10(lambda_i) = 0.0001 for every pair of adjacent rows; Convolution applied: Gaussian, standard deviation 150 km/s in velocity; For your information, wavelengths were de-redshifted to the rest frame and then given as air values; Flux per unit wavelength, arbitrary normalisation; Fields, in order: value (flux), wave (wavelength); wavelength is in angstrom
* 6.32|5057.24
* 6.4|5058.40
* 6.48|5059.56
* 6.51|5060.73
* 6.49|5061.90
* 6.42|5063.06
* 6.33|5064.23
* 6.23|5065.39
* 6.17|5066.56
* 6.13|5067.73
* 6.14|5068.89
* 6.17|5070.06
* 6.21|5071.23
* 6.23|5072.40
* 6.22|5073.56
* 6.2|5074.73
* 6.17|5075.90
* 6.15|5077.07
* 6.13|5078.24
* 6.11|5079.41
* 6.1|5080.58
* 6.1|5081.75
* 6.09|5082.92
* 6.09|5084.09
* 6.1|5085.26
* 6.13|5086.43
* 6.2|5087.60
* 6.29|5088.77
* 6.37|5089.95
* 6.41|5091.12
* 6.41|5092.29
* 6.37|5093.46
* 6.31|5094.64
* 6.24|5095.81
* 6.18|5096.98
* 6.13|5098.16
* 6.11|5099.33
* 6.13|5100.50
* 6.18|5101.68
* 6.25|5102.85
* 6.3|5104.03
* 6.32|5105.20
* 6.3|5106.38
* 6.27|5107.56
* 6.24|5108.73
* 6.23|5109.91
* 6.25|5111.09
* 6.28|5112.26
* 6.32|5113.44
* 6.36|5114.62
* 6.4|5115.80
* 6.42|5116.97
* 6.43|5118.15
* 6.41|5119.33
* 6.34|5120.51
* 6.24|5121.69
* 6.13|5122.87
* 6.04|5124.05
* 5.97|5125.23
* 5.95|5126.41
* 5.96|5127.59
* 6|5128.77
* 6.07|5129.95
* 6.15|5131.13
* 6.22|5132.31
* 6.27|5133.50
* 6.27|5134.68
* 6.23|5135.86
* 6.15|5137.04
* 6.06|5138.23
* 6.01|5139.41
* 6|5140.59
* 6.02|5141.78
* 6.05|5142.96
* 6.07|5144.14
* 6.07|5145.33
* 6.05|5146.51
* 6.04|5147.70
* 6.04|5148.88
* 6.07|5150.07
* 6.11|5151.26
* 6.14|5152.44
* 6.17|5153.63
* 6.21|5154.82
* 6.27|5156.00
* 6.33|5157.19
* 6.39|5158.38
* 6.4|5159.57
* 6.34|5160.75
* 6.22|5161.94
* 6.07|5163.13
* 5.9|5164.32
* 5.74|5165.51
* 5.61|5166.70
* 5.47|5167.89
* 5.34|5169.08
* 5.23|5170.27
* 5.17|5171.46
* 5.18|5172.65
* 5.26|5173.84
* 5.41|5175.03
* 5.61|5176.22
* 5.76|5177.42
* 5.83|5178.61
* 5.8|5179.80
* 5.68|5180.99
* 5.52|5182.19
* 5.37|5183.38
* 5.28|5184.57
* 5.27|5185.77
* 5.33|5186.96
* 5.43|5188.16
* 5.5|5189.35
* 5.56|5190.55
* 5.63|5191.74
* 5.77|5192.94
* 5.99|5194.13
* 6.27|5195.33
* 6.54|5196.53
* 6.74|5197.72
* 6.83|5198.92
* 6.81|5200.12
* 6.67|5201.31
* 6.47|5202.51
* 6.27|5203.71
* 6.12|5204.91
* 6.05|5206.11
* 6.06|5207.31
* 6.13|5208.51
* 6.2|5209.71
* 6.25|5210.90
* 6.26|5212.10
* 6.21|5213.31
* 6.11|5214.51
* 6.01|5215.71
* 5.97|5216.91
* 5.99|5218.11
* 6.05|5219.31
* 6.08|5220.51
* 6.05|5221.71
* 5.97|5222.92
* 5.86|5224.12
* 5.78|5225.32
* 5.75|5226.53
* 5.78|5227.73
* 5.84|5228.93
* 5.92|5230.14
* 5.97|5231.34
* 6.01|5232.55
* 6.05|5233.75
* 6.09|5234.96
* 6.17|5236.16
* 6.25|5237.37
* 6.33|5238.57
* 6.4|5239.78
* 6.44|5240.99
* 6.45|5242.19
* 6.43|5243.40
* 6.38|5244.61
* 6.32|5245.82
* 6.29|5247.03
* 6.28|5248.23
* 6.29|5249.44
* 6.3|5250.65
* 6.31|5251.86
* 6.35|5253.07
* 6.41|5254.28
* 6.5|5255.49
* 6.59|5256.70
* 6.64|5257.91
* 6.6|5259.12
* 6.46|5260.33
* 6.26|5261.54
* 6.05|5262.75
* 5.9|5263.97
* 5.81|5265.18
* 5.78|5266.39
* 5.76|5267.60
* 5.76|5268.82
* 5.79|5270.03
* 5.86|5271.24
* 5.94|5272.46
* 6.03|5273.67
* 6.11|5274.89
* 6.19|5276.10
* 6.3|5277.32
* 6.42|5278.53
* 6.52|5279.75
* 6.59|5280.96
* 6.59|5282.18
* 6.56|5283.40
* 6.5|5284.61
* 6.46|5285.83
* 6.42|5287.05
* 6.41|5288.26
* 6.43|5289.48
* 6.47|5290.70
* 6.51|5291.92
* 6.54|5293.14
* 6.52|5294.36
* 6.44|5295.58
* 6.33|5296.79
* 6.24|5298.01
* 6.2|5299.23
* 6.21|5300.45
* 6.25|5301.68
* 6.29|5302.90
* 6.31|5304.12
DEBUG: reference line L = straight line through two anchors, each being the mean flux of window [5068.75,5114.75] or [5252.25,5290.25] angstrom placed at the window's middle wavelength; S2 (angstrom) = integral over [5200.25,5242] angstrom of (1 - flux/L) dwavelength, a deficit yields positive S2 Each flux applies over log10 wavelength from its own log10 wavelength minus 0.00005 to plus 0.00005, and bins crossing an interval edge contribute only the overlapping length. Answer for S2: 0.88 angstrom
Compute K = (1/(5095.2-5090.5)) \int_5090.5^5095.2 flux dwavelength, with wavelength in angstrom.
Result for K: 6.38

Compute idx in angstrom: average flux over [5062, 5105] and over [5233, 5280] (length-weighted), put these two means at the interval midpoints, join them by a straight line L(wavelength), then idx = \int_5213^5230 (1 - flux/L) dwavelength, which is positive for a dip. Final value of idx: 0.7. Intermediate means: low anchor 6.21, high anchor 6.22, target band 5.96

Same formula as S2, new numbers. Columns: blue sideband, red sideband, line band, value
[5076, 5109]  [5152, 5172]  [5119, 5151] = -0.3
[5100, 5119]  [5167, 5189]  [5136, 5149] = -0.4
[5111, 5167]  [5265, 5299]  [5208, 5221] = 0.2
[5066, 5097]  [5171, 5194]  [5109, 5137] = -1.4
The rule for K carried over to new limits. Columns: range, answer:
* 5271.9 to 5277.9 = 6.11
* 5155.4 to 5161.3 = 6.35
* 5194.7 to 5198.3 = 6.51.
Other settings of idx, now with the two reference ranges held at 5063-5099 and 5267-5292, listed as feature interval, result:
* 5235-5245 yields -0.1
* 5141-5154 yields 0.3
